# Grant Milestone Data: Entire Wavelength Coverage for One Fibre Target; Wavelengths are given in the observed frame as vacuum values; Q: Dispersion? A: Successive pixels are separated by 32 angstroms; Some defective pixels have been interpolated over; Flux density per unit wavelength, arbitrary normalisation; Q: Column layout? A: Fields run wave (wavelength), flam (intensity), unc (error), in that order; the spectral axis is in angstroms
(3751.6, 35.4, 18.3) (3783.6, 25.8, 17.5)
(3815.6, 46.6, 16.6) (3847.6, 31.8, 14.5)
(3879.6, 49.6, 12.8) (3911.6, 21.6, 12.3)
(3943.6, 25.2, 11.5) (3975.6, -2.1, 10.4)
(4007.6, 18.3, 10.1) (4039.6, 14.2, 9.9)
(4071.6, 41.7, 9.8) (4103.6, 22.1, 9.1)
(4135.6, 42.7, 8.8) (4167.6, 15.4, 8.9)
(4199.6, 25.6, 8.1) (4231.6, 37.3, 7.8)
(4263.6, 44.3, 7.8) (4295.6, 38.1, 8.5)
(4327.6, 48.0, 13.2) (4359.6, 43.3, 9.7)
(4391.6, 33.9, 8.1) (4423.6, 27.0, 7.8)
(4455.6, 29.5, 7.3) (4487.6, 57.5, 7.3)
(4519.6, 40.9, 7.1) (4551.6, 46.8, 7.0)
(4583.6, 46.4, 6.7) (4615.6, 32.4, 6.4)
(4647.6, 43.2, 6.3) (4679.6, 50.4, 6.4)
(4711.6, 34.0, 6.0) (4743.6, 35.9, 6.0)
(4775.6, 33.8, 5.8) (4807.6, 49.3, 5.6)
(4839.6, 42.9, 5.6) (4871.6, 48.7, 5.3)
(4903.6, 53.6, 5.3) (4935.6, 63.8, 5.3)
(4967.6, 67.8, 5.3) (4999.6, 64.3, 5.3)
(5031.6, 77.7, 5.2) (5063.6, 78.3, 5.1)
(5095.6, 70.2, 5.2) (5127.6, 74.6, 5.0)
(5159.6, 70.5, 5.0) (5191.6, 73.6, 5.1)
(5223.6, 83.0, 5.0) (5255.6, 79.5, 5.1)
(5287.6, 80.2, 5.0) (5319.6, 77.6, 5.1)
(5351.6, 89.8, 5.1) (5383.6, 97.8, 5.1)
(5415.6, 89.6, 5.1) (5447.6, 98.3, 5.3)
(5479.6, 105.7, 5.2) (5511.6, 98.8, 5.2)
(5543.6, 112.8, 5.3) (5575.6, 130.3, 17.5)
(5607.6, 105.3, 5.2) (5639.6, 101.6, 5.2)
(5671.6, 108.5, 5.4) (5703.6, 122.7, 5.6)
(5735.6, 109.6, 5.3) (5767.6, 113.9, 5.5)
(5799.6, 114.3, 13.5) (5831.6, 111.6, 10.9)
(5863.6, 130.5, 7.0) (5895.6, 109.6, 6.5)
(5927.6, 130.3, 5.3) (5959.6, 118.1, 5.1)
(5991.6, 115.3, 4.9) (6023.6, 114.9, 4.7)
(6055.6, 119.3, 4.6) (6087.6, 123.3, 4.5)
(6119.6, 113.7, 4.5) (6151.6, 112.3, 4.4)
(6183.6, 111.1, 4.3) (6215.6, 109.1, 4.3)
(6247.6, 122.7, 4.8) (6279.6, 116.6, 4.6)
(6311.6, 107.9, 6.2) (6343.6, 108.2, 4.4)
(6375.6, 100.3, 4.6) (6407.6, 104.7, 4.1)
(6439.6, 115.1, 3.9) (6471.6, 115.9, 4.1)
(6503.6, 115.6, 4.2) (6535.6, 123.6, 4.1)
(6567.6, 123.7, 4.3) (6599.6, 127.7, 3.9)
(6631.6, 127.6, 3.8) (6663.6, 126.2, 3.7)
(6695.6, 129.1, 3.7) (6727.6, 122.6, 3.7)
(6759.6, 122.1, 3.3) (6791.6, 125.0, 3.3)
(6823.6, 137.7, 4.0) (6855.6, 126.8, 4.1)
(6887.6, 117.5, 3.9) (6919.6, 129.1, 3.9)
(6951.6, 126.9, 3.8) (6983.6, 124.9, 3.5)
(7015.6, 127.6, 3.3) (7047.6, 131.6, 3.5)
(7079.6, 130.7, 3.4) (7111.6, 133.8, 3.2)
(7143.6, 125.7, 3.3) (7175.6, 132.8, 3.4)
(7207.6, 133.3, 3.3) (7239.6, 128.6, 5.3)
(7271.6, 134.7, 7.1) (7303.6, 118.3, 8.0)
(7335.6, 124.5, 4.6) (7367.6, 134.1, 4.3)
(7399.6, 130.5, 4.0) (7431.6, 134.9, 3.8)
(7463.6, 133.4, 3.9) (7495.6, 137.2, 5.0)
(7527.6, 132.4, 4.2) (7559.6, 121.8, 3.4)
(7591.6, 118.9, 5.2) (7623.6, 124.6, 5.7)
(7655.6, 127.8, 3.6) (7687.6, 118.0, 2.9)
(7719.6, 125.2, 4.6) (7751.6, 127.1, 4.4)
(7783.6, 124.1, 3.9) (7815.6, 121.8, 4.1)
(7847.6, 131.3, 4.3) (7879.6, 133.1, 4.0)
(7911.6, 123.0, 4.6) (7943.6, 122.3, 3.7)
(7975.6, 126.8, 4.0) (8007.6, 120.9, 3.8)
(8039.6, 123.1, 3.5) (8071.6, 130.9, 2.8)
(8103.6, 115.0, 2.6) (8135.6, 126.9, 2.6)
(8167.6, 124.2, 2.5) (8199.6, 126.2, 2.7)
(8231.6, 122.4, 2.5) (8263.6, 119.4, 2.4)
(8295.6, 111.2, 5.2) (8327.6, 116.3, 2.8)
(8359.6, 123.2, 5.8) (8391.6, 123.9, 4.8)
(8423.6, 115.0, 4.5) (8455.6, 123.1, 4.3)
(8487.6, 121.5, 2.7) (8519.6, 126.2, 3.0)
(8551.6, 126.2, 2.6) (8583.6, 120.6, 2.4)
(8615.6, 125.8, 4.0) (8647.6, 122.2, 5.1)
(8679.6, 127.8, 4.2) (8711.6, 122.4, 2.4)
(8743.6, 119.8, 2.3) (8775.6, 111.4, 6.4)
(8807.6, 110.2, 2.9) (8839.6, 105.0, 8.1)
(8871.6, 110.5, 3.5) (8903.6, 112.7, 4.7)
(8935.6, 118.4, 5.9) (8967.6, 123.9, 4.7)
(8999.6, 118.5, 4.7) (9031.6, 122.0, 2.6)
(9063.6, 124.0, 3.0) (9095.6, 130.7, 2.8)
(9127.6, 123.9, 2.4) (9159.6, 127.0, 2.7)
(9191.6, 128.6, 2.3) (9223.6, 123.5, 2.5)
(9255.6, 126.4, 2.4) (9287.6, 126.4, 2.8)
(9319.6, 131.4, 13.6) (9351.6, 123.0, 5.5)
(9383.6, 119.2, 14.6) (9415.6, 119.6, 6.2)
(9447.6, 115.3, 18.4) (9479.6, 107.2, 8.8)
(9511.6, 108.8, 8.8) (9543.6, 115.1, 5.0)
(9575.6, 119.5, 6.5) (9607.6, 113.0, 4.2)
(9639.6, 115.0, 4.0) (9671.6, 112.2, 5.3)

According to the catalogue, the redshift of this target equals 0.23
